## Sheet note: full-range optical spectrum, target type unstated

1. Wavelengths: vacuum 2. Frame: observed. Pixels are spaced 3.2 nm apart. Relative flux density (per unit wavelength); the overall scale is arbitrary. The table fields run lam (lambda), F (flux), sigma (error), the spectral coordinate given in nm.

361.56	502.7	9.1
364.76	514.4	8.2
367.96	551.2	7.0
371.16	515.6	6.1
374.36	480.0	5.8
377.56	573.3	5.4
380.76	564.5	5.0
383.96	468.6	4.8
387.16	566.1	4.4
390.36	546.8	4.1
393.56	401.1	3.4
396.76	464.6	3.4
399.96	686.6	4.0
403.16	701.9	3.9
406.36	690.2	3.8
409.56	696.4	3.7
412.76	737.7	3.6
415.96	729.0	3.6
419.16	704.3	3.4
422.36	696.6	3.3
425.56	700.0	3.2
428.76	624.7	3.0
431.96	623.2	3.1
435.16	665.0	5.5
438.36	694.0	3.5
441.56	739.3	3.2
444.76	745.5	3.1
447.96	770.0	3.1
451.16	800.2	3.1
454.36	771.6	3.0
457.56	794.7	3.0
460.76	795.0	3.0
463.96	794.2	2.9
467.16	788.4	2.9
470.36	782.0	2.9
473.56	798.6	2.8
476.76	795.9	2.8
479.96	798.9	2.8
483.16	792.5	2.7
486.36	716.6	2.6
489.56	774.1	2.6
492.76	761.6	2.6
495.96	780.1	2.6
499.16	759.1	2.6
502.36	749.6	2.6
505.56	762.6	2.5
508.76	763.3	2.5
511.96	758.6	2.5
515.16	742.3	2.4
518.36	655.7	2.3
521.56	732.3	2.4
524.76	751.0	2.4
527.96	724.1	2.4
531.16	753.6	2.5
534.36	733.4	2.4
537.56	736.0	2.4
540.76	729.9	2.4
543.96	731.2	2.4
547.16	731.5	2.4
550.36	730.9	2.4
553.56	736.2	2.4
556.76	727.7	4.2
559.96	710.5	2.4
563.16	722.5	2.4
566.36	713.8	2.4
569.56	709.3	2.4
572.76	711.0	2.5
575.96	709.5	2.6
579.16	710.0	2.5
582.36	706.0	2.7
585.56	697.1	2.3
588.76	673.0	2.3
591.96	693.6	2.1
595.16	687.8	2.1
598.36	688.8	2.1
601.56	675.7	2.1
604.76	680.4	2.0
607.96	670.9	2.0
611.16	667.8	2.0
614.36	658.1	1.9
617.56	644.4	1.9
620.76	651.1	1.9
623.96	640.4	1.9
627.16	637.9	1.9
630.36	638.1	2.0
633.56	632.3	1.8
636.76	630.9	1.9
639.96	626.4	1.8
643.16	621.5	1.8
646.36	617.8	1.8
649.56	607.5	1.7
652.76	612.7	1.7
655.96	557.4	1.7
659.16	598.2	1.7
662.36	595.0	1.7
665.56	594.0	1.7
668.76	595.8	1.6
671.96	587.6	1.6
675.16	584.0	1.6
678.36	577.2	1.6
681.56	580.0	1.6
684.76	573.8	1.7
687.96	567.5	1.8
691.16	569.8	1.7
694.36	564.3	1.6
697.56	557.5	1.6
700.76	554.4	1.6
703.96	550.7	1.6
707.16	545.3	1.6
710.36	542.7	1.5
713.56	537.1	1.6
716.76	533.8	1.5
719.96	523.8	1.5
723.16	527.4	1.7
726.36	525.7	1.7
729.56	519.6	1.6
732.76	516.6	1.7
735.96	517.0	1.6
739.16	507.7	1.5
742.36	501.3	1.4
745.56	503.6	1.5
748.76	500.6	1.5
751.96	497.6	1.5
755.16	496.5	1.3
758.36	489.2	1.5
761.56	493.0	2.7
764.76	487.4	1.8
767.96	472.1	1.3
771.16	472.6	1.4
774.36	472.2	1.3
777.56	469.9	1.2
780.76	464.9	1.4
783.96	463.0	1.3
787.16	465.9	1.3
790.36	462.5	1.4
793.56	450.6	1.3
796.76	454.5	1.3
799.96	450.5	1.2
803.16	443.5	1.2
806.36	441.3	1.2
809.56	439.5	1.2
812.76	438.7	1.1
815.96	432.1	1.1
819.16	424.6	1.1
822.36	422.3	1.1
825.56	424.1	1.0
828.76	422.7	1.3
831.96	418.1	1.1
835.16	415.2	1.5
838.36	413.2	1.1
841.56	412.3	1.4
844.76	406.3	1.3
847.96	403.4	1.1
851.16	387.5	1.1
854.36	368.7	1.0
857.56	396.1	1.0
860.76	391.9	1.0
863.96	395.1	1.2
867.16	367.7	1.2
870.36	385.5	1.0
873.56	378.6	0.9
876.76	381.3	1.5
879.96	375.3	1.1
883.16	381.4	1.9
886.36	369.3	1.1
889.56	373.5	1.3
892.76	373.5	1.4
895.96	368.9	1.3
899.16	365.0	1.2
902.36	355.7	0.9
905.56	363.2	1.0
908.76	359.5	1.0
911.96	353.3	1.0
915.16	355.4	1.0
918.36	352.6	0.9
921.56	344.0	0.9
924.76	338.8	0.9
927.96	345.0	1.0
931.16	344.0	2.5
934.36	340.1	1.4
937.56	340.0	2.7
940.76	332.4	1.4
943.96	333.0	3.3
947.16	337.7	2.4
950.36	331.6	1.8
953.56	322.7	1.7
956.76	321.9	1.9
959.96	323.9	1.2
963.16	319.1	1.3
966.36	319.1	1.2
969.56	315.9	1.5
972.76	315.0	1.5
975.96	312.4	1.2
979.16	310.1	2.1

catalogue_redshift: 0.000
